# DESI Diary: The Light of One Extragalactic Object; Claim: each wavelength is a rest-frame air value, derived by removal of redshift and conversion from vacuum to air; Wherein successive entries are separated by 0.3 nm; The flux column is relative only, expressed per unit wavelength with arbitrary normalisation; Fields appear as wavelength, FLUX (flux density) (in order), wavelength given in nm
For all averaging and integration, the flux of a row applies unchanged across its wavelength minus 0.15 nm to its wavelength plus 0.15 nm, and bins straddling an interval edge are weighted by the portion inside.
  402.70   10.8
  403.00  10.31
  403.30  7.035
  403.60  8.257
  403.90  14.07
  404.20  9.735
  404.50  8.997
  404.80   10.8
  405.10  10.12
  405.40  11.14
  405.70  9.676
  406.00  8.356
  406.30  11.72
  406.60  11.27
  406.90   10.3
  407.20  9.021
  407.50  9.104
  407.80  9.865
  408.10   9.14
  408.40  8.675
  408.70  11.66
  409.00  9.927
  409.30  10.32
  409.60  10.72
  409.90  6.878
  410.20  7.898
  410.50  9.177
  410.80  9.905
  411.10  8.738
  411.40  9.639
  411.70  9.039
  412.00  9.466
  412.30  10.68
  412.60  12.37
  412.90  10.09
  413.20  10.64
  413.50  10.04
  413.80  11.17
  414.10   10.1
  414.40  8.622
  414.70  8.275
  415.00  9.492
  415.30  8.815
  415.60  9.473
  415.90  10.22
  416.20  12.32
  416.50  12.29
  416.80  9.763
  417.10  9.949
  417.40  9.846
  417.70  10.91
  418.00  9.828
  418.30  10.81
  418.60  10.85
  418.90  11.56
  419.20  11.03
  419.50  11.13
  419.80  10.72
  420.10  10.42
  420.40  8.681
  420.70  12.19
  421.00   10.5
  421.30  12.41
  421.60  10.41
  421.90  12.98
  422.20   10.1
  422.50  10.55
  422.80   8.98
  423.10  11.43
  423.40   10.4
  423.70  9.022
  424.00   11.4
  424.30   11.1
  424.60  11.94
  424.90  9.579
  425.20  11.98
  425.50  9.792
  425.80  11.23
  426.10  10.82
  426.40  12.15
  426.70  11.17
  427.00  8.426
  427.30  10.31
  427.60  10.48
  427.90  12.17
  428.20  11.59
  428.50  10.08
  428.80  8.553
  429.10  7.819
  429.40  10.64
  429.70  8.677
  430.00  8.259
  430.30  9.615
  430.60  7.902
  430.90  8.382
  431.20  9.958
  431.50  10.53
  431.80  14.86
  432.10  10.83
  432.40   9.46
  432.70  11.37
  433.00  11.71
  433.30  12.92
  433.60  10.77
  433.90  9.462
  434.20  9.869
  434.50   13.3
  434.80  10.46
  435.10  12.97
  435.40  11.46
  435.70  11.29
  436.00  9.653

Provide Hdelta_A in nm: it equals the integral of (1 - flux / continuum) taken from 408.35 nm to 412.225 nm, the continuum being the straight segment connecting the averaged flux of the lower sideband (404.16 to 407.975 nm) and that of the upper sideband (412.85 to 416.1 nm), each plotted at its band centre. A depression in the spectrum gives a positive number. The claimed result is 0.18 nm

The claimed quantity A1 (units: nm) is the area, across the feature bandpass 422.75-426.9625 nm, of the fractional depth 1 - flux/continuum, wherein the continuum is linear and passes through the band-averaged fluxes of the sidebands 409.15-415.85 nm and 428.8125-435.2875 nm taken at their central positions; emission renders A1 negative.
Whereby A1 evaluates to -0.262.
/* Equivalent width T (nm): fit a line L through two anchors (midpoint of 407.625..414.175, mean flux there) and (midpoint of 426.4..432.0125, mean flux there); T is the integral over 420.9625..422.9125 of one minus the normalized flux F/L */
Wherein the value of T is -0.19 nm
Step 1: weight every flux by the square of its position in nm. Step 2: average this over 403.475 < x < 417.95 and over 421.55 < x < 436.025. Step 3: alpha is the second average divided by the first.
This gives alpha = 1.16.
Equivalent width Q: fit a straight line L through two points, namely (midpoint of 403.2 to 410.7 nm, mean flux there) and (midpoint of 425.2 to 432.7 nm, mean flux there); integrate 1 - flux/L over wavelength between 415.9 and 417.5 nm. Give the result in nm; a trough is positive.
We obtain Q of -0.13 nm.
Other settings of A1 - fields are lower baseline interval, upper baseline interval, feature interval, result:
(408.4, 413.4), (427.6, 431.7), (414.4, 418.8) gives -0.19 nm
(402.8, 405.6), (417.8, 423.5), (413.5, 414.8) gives 0.11 nm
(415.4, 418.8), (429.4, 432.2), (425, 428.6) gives -0.26 nm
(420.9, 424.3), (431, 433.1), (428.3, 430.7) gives 0.44 nm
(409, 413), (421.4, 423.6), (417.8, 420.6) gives -0.06 nm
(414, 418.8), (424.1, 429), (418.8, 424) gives -0.18 nm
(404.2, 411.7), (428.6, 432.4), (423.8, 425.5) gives -0.24 nm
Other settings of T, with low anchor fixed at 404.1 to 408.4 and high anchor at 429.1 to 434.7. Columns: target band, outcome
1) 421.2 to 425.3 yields -0.245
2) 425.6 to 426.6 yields -0.099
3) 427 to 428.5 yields -0.064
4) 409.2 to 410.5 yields 0.136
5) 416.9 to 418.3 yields -0.009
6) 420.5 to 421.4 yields -0.115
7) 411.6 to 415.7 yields 0.063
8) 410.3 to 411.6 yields 0.091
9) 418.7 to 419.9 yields -0.113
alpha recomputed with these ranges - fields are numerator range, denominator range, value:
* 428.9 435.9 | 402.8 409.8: 1.19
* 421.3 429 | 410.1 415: 1.16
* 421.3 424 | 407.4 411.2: 1.21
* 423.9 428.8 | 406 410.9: 1.22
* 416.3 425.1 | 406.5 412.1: 1.19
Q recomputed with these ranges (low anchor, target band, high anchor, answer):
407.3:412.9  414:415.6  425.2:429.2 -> 0.13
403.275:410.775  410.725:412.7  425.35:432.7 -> -0.01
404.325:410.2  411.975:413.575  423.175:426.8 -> -0.08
